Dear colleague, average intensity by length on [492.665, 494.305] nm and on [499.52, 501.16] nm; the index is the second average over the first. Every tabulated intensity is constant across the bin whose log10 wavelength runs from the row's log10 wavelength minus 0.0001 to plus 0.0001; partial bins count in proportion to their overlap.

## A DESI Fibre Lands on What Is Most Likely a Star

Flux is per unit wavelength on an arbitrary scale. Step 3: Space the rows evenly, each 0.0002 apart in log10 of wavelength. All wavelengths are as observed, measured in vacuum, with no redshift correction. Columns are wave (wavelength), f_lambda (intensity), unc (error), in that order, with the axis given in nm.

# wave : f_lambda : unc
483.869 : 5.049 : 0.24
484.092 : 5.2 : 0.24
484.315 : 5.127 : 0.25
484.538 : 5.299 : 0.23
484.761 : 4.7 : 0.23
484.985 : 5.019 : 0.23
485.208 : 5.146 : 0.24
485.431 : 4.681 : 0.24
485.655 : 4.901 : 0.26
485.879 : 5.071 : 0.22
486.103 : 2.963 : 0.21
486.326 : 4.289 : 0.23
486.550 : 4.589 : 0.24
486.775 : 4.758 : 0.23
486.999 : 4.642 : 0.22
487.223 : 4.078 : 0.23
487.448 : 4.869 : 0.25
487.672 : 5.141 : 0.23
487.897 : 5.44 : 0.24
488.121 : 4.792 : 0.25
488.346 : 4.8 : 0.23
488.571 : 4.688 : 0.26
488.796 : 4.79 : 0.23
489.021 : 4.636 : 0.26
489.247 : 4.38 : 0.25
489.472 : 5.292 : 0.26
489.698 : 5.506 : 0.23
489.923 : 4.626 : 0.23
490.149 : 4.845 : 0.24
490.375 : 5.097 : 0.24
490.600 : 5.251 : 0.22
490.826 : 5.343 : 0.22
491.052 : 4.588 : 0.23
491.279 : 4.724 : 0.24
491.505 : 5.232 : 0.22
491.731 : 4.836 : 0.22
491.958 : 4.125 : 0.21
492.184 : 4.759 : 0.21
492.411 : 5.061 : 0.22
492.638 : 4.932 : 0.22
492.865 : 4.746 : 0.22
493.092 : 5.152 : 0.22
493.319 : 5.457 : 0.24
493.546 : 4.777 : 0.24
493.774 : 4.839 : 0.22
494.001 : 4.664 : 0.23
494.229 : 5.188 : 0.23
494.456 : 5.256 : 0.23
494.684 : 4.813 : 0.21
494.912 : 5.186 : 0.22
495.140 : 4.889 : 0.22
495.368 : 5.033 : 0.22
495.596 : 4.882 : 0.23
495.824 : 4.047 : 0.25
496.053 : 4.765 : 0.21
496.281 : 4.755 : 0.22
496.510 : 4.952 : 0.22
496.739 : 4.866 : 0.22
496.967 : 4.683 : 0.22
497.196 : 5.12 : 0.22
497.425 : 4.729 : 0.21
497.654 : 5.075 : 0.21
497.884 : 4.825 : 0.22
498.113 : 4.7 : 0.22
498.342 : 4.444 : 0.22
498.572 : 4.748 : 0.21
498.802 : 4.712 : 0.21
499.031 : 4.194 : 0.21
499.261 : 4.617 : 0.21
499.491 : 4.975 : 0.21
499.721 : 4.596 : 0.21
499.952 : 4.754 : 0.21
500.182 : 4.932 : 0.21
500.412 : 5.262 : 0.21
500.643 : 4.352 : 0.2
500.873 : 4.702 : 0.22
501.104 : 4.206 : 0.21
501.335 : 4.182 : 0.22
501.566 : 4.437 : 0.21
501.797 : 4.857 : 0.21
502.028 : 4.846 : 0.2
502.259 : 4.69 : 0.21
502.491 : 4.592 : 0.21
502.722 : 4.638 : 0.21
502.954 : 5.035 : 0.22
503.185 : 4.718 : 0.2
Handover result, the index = 0.9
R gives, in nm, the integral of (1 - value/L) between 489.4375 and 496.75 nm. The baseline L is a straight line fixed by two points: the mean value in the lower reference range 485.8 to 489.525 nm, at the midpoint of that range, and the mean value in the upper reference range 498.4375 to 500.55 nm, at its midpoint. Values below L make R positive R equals -0.36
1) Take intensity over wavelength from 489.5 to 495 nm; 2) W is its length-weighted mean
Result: 4.96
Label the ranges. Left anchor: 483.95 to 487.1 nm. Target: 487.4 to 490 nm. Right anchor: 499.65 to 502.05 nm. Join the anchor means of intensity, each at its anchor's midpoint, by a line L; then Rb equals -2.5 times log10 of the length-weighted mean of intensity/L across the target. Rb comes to -0.04 mag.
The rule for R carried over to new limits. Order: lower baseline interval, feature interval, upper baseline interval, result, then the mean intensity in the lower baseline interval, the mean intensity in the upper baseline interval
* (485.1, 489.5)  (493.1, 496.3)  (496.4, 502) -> -0.143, 4.69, 4.71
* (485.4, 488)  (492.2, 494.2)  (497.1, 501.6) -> -0.132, 4.61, 4.68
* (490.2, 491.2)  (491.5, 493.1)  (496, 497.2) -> 0.057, 5.04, 4.84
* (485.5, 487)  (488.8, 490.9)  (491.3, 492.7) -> -0.135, 4.45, 4.81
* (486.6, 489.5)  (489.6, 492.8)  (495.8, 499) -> -0.102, 4.77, 4.75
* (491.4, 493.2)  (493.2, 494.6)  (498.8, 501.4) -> -0.064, 4.85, 4.63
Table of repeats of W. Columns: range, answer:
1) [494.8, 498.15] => 4.84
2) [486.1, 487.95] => 4.59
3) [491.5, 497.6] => 4.88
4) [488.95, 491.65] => 4.96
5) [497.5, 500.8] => 4.73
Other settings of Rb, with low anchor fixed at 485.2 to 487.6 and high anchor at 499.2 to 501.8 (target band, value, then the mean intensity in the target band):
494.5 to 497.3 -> -0.05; 4.84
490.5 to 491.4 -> -0.09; 4.97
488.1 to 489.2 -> -0.04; 4.71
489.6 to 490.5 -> -0.10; 5.02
